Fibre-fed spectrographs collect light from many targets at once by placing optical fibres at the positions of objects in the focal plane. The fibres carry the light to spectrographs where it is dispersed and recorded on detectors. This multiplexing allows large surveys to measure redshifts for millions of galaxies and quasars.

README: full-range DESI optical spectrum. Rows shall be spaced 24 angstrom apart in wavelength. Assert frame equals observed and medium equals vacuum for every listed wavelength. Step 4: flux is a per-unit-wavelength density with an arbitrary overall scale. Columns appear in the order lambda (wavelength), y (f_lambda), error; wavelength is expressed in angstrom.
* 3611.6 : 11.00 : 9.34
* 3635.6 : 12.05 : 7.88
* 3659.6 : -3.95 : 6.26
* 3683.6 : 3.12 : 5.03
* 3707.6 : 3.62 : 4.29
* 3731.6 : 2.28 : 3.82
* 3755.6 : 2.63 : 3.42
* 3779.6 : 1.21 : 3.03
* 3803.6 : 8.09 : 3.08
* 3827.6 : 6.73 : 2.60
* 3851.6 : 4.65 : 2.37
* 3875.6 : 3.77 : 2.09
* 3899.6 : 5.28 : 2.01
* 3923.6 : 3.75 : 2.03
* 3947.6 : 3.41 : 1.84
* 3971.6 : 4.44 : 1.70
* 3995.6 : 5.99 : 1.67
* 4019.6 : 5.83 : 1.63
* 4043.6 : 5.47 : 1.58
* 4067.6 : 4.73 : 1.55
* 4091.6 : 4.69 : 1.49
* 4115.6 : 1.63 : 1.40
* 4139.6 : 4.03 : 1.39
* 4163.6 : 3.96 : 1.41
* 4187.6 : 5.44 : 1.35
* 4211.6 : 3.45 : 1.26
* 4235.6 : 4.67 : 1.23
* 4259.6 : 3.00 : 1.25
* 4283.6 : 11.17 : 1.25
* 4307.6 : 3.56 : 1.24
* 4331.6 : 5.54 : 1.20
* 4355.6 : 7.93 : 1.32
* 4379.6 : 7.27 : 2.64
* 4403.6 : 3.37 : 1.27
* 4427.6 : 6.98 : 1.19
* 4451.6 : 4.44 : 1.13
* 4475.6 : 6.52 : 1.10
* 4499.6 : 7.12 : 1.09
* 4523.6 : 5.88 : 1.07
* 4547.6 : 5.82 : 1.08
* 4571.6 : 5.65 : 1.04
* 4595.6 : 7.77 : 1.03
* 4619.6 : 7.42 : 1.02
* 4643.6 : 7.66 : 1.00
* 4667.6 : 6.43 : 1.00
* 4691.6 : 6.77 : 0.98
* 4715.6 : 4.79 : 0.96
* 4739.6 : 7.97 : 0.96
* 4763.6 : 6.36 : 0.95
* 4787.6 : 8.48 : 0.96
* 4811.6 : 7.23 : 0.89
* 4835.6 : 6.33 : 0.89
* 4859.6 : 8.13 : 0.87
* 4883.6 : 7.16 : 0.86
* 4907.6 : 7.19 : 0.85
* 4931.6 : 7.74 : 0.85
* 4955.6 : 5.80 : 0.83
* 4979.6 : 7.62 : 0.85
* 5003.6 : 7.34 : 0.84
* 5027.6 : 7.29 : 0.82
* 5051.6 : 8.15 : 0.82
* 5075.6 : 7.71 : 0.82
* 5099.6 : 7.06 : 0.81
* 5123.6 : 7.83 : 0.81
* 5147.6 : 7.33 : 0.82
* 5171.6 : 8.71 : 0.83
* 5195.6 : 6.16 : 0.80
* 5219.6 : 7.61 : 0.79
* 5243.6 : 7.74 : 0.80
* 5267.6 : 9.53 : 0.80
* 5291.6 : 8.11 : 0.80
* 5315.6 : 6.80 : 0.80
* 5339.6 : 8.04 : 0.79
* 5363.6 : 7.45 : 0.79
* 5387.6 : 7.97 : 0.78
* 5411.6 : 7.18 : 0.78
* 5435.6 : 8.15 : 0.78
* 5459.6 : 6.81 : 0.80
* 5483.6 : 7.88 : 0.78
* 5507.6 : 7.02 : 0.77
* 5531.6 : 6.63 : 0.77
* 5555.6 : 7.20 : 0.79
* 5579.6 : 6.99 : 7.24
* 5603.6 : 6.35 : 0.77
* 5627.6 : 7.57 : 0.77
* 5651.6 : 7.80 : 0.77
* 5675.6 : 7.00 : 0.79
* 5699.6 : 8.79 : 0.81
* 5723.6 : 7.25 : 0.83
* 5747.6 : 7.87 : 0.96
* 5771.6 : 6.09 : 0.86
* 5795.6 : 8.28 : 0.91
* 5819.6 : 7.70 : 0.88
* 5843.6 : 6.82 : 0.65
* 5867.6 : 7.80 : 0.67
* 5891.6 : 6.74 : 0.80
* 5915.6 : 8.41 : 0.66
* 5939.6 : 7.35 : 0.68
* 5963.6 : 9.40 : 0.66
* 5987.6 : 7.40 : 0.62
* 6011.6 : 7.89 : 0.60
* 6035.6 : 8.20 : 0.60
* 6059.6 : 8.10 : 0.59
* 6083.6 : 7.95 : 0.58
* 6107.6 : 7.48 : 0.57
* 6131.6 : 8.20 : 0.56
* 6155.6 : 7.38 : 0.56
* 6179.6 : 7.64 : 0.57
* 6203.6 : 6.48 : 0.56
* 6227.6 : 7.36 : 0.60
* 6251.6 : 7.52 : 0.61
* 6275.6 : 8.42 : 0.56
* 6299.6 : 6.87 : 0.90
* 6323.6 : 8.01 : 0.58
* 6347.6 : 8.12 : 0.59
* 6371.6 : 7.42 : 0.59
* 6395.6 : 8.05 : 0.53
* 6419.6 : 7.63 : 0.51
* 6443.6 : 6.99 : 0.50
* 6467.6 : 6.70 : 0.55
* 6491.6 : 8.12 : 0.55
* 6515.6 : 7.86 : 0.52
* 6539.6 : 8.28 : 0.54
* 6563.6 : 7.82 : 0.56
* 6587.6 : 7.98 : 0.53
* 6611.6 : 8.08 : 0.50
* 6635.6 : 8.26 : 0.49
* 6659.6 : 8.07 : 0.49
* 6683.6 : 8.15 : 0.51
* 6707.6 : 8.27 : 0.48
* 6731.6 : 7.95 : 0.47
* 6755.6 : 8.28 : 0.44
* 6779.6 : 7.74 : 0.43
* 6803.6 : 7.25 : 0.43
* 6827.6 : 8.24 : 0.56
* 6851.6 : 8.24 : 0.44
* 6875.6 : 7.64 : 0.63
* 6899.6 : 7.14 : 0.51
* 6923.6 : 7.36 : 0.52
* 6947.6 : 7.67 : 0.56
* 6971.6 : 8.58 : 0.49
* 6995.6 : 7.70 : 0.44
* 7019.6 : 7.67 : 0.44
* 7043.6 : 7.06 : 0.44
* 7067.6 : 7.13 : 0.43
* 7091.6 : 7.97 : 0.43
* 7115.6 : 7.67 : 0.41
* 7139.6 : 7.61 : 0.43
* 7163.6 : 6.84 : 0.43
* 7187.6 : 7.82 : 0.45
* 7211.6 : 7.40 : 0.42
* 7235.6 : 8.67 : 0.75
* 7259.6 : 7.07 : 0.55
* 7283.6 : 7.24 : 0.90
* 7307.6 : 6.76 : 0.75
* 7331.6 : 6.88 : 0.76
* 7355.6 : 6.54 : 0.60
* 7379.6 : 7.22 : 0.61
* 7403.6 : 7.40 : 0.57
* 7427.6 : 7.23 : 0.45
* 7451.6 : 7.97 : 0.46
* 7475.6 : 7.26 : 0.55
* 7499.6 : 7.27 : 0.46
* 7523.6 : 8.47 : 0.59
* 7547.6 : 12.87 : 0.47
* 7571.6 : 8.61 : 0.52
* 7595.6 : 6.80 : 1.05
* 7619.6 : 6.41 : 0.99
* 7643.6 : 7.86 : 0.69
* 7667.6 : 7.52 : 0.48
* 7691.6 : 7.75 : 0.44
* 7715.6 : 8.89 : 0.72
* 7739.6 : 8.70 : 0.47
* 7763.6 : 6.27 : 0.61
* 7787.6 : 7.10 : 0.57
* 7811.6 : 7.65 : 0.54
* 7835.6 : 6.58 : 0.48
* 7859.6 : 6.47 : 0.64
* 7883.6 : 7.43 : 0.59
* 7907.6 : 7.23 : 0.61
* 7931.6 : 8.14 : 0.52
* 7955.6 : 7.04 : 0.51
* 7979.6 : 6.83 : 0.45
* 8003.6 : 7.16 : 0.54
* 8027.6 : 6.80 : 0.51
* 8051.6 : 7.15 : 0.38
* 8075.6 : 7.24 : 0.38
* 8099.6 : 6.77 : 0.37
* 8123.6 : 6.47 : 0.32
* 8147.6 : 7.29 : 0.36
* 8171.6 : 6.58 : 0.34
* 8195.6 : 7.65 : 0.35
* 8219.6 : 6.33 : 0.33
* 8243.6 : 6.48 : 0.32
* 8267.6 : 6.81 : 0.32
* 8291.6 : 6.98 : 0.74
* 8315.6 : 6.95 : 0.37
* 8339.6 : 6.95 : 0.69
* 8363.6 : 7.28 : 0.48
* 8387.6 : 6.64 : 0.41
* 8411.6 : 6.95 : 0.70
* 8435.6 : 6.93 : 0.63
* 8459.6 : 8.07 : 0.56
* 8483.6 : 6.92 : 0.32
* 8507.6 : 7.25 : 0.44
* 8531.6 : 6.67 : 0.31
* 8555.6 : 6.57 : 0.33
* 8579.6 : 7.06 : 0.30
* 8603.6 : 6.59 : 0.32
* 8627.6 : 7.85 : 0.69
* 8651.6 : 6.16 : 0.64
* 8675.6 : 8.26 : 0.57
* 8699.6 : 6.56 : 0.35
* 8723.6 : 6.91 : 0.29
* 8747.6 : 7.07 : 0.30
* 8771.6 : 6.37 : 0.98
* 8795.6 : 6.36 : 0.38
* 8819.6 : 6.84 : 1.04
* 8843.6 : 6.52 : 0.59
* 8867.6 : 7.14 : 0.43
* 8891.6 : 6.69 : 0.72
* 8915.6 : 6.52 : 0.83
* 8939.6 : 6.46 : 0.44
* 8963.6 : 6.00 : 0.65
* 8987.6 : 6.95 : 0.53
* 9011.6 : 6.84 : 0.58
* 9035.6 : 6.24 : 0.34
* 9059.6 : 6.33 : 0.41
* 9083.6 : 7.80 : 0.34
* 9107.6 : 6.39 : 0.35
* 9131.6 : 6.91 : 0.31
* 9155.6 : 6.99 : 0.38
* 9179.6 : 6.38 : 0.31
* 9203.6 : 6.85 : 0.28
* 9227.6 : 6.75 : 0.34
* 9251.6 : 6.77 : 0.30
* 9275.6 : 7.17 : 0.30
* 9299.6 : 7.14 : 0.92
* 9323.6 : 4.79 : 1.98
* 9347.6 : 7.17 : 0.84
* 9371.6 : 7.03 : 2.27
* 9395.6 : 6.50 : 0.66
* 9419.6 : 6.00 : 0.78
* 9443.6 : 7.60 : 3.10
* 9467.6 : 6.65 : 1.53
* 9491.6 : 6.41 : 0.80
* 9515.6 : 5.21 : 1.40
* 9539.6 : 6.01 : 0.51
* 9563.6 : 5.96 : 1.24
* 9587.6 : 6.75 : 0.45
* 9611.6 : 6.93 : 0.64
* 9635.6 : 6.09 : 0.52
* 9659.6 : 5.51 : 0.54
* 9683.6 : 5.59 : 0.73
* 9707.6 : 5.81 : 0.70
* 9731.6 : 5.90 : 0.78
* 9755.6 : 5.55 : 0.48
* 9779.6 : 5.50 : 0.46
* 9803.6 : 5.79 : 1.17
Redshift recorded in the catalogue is 0.15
